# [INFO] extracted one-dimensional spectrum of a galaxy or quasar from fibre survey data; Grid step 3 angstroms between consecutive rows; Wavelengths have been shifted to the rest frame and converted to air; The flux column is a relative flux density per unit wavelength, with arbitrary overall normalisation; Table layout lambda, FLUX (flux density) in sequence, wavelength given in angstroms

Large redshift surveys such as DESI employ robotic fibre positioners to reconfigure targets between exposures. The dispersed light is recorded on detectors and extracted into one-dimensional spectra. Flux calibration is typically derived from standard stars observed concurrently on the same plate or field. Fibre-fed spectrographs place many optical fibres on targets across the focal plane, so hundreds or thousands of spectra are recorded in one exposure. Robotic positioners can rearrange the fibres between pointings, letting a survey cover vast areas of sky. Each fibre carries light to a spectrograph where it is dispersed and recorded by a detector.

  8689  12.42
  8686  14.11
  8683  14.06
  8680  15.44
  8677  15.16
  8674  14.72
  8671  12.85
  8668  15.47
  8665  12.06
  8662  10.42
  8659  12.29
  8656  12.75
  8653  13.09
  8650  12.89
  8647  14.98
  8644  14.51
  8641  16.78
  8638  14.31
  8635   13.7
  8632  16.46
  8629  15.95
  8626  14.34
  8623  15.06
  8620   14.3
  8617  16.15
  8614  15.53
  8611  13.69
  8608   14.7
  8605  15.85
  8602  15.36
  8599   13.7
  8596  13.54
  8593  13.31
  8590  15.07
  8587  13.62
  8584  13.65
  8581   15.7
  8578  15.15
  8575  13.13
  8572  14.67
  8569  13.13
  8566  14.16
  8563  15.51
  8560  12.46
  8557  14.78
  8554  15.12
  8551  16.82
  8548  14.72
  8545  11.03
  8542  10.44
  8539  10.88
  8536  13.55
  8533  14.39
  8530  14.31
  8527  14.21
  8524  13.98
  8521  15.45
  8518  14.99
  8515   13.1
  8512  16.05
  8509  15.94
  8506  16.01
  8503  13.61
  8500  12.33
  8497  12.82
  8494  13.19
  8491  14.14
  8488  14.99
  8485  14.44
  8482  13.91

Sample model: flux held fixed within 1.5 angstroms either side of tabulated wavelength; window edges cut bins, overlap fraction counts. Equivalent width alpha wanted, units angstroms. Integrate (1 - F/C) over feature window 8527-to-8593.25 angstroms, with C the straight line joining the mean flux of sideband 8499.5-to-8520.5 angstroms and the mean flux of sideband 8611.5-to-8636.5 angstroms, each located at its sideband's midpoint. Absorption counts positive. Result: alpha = 4.4 angstroms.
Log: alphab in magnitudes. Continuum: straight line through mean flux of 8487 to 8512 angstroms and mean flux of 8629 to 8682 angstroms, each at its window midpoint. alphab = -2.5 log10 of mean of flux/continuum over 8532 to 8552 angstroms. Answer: 0.09 mag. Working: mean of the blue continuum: 14.2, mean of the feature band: 13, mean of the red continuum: 14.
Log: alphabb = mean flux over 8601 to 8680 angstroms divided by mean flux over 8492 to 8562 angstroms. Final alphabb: 1.03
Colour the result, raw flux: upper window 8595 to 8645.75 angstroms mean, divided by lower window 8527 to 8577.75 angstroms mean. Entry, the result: 1.09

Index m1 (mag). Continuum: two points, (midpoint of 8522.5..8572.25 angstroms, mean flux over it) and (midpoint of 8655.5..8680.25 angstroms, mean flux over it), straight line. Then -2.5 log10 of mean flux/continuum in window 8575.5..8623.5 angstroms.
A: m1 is -0.078 mag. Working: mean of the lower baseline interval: 13.8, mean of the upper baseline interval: 13.4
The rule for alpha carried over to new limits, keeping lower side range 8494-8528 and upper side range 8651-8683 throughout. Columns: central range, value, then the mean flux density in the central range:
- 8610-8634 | -2.59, 15.2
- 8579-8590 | -0.42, 14.5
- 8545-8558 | -0.70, 14.9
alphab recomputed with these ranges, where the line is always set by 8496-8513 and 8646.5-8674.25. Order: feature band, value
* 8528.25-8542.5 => 0.10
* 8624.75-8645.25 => -0.15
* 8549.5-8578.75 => -0.04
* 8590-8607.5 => -0.07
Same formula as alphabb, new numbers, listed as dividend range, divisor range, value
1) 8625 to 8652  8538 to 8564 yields 1.10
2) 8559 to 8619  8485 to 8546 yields 1.04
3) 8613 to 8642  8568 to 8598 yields 1.08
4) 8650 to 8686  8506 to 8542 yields 0.95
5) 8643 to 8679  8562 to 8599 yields 0.95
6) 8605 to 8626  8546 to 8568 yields 1.02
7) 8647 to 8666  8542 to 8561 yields 0.90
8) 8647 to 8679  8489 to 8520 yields 0.93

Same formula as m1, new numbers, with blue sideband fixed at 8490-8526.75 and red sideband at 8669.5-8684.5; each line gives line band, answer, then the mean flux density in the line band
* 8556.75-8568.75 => 0.02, 14.1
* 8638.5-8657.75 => 0.02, 14.1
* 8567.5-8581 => 0.01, 14.2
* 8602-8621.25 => -0.05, 15.1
